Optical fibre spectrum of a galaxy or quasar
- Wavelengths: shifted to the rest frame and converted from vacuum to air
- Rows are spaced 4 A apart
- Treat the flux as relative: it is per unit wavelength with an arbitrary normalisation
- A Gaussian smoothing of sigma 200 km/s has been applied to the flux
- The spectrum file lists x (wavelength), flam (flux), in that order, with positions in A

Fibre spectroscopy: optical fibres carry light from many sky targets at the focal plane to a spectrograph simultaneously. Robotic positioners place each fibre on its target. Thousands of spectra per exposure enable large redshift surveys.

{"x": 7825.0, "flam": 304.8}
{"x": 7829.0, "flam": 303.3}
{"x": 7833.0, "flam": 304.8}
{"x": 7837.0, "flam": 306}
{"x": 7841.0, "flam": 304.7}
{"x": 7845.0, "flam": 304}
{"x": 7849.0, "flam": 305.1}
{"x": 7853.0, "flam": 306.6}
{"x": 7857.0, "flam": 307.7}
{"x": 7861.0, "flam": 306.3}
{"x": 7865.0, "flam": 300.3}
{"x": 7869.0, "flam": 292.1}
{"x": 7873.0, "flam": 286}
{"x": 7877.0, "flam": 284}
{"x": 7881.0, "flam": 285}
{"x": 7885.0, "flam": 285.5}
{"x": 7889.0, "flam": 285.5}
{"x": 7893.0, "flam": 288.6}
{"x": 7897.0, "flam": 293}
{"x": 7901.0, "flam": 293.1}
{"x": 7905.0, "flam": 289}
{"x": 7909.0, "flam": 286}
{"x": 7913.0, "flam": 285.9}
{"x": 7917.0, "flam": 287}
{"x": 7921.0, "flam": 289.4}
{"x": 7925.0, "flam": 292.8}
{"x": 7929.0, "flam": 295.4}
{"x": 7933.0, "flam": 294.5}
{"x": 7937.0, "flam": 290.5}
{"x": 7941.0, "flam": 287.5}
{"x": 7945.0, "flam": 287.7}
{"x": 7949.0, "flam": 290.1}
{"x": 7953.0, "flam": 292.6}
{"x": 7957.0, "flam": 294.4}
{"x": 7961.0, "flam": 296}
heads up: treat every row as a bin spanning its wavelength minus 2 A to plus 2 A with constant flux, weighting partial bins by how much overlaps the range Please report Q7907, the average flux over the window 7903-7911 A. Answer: 288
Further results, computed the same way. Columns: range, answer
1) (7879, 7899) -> 288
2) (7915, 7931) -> 291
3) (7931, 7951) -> 290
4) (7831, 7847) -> 305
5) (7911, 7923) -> 287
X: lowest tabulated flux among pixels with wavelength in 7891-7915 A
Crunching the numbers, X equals 285.9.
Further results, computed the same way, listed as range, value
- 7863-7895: 284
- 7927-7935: 294.5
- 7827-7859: 303.3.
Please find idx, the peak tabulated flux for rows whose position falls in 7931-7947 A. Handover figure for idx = 294.5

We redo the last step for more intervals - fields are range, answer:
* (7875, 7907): 293.1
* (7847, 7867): 307.7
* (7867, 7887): 292.1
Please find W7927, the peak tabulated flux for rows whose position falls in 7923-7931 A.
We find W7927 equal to 295.4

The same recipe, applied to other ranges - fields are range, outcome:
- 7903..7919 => 289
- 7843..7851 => 305.1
